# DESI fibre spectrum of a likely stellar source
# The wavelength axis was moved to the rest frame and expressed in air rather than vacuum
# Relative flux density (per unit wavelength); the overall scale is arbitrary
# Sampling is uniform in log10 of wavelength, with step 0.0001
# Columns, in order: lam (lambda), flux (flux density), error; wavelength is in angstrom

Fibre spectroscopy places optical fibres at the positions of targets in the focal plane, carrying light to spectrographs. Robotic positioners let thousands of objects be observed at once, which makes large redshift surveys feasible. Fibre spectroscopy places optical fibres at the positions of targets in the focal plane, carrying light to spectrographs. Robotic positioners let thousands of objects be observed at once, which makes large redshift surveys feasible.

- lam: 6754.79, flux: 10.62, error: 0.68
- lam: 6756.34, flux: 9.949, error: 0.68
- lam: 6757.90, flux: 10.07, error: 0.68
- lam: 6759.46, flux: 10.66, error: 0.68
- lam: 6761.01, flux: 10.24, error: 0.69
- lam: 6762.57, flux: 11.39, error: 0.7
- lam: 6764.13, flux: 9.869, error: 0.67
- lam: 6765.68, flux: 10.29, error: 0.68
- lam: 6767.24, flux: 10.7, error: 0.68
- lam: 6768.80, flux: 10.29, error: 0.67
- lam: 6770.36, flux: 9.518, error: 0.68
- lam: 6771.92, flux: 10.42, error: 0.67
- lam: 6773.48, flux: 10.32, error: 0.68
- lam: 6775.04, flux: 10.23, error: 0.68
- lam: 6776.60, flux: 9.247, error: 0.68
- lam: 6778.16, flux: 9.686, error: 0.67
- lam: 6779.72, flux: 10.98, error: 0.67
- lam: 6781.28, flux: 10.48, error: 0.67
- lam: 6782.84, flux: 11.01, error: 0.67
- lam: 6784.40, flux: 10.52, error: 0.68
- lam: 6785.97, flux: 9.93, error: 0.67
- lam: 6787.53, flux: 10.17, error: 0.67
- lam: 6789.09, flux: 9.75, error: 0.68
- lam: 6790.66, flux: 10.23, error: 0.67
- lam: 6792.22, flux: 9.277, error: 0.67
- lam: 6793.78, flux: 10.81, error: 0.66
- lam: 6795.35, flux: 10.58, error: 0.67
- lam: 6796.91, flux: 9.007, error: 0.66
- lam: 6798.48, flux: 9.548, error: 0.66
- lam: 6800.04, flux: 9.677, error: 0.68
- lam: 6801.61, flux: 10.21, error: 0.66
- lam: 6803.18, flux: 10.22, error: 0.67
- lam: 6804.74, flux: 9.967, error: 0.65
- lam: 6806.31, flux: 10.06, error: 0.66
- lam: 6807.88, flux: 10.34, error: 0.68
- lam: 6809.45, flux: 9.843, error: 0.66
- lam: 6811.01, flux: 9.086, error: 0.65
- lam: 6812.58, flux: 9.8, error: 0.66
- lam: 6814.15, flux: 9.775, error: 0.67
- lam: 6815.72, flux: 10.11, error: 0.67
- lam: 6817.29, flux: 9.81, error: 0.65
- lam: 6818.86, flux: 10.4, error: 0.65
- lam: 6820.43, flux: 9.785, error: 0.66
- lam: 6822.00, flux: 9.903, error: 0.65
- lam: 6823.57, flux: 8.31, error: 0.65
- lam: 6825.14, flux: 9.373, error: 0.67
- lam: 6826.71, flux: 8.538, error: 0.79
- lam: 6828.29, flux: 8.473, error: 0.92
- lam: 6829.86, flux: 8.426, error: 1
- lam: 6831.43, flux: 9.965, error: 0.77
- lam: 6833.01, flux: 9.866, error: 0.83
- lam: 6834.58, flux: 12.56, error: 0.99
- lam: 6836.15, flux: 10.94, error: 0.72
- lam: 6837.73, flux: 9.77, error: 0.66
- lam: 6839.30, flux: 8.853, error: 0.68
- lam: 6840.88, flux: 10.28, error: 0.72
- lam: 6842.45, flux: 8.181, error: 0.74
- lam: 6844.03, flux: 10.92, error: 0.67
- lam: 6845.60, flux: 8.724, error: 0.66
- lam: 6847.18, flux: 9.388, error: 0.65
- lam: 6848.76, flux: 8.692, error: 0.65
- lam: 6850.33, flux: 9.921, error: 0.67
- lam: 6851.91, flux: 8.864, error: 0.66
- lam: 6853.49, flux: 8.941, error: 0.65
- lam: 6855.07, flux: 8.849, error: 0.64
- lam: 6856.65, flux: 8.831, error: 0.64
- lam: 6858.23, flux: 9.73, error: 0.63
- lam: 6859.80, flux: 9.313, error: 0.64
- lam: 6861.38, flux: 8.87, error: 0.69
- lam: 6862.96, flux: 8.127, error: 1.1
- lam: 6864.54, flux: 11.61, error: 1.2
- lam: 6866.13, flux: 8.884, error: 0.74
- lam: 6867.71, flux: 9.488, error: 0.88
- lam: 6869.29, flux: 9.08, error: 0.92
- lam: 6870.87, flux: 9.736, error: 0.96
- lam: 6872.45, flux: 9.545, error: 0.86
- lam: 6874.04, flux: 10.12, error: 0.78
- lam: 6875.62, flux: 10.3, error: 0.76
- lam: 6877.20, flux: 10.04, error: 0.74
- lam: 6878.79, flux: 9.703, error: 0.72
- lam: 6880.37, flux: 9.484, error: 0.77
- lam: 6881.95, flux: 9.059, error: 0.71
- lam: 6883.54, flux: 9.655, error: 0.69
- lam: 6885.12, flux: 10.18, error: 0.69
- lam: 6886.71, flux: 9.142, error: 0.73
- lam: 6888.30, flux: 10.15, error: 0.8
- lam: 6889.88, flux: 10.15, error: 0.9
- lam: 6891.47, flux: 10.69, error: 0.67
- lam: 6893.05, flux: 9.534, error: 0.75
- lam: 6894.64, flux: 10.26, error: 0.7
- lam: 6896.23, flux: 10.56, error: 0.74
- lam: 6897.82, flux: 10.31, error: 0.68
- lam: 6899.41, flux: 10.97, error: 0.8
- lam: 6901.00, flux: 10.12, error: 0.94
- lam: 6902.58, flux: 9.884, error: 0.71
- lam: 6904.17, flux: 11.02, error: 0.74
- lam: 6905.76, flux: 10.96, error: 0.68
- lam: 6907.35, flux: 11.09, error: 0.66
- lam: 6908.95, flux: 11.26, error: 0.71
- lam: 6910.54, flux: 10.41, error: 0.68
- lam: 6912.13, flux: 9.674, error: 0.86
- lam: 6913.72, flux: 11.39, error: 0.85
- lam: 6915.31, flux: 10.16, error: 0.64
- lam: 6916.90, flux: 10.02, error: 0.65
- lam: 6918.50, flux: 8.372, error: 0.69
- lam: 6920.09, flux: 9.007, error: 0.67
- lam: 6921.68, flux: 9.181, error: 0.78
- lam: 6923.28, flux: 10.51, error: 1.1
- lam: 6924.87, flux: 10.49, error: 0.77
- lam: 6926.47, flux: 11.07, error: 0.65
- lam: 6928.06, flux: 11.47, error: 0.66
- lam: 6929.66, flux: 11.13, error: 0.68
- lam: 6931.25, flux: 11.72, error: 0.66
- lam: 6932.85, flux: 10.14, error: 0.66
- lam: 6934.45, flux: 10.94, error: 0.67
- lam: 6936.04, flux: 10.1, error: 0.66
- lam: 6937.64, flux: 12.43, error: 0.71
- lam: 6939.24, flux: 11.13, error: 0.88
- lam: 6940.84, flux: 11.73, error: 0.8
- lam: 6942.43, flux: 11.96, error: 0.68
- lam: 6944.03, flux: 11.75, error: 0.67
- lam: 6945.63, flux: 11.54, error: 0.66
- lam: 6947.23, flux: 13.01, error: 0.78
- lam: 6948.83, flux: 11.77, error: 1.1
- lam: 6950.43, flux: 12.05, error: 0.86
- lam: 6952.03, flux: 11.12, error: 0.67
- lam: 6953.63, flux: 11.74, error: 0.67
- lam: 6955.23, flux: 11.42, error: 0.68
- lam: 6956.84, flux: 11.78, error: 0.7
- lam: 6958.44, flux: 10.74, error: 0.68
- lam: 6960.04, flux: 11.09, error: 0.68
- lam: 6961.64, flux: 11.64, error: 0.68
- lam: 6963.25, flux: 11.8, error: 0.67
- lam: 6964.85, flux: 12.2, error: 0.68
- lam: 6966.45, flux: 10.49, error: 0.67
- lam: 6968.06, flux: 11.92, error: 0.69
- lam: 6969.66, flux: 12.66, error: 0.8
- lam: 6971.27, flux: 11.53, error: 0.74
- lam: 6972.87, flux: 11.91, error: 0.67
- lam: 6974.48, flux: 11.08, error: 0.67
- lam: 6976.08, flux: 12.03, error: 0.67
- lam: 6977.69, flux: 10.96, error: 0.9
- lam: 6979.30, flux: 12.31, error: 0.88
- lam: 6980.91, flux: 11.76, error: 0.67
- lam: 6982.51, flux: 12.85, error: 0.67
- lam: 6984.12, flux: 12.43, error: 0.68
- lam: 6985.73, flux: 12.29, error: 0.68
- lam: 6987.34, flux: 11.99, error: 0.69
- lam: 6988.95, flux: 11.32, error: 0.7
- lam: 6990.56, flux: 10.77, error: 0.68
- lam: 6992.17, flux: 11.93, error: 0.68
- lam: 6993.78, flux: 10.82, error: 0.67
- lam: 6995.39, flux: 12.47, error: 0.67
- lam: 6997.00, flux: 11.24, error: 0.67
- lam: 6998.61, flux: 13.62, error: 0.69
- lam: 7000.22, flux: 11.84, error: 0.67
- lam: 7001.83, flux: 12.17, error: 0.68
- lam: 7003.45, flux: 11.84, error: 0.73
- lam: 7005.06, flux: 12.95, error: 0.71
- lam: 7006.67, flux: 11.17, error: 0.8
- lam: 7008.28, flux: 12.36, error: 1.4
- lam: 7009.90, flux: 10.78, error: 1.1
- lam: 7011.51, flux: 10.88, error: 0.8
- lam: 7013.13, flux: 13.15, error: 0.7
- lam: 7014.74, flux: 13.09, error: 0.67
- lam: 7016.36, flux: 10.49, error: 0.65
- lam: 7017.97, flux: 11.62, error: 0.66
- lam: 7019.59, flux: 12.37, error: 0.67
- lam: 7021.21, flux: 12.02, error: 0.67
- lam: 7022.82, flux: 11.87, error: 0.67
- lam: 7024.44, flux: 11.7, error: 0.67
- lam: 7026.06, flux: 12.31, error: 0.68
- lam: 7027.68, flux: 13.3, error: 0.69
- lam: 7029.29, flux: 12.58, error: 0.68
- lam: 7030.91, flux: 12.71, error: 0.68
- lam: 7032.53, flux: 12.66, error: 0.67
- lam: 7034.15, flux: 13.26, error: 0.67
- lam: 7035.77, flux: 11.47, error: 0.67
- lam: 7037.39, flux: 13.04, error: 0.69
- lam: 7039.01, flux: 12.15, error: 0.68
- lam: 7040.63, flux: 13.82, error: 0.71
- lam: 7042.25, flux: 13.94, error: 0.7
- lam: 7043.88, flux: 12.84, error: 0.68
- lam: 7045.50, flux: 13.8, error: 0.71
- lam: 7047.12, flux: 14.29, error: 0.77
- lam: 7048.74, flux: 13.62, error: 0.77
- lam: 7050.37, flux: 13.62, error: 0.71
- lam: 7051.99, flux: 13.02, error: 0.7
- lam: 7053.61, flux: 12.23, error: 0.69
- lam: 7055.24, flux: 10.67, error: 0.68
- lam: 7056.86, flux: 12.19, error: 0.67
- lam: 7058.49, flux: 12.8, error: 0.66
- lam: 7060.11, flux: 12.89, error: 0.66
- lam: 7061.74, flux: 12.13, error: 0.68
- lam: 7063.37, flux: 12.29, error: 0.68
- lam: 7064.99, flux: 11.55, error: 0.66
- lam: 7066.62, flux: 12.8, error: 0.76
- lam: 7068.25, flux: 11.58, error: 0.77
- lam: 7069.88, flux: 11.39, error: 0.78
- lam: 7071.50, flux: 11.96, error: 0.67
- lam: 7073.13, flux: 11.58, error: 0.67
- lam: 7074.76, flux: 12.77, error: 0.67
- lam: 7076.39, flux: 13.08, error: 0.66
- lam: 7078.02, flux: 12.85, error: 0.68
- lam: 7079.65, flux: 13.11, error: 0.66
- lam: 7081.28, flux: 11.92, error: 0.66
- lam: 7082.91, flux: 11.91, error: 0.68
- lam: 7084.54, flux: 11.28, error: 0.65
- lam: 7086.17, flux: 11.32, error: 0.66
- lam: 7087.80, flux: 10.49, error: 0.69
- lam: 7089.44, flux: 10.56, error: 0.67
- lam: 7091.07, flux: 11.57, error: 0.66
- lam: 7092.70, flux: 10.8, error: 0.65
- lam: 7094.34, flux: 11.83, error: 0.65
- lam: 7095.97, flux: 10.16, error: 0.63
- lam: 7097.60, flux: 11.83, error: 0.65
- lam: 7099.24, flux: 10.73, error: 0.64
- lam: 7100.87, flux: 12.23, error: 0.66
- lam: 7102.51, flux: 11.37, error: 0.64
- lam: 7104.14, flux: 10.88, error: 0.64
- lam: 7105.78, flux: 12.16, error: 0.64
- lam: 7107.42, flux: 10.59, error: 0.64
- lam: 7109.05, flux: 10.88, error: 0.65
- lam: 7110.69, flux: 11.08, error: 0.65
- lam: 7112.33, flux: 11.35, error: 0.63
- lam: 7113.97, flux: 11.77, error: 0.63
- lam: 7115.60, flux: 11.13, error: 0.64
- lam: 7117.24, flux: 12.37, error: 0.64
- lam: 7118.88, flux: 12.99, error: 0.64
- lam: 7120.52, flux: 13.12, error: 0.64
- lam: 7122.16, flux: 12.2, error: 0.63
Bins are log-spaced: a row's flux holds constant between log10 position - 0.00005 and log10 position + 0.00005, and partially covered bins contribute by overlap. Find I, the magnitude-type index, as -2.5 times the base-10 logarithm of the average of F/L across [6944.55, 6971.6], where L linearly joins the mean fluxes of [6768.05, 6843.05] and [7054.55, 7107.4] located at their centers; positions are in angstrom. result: -0.073 mag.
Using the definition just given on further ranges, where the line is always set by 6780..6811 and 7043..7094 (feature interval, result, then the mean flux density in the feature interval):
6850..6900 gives 0.11 mag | 9.68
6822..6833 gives 0.15 mag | 8.99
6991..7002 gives -0.03 mag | 12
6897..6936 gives 0.06 mag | 10.5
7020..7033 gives -0.04 mag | 12.4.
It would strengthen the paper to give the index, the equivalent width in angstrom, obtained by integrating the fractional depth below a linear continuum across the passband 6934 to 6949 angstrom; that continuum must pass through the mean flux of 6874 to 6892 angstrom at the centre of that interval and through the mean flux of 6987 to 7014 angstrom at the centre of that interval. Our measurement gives -1.09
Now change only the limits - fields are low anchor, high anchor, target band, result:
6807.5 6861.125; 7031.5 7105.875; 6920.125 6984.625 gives -3.47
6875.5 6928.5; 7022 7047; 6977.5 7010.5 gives 0.21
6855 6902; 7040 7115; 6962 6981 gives -1.57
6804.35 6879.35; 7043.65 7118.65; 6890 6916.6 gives -0.81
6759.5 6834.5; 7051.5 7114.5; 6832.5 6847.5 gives 0.37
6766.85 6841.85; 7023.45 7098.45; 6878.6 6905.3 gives 1.66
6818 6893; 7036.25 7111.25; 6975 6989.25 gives -1.26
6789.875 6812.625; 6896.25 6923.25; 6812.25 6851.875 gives 1.57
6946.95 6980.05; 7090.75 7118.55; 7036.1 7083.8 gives -4.77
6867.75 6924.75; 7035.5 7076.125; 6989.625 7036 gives -0.56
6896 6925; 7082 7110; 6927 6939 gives -0.86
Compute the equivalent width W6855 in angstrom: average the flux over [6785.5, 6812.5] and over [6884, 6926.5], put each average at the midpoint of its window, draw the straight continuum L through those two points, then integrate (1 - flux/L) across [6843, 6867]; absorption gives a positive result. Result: 1.86 angstrom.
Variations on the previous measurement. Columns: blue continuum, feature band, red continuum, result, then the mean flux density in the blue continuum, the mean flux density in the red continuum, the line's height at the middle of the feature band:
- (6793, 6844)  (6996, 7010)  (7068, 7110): -1.4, 9.78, 11.6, 11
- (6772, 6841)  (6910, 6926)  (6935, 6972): 1.8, 9.91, 11.6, 11.2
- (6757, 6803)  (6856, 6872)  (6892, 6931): 1.5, 10.2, 10.4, 10.3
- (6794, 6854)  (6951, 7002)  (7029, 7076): -0.5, 9.67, 12.6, 11.6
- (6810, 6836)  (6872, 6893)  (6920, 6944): 1.0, 9.67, 11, 10.4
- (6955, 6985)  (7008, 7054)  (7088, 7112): -4.5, 11.7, 11.2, 11.5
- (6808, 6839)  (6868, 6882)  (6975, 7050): 1.0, 9.72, 12.3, 10.4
